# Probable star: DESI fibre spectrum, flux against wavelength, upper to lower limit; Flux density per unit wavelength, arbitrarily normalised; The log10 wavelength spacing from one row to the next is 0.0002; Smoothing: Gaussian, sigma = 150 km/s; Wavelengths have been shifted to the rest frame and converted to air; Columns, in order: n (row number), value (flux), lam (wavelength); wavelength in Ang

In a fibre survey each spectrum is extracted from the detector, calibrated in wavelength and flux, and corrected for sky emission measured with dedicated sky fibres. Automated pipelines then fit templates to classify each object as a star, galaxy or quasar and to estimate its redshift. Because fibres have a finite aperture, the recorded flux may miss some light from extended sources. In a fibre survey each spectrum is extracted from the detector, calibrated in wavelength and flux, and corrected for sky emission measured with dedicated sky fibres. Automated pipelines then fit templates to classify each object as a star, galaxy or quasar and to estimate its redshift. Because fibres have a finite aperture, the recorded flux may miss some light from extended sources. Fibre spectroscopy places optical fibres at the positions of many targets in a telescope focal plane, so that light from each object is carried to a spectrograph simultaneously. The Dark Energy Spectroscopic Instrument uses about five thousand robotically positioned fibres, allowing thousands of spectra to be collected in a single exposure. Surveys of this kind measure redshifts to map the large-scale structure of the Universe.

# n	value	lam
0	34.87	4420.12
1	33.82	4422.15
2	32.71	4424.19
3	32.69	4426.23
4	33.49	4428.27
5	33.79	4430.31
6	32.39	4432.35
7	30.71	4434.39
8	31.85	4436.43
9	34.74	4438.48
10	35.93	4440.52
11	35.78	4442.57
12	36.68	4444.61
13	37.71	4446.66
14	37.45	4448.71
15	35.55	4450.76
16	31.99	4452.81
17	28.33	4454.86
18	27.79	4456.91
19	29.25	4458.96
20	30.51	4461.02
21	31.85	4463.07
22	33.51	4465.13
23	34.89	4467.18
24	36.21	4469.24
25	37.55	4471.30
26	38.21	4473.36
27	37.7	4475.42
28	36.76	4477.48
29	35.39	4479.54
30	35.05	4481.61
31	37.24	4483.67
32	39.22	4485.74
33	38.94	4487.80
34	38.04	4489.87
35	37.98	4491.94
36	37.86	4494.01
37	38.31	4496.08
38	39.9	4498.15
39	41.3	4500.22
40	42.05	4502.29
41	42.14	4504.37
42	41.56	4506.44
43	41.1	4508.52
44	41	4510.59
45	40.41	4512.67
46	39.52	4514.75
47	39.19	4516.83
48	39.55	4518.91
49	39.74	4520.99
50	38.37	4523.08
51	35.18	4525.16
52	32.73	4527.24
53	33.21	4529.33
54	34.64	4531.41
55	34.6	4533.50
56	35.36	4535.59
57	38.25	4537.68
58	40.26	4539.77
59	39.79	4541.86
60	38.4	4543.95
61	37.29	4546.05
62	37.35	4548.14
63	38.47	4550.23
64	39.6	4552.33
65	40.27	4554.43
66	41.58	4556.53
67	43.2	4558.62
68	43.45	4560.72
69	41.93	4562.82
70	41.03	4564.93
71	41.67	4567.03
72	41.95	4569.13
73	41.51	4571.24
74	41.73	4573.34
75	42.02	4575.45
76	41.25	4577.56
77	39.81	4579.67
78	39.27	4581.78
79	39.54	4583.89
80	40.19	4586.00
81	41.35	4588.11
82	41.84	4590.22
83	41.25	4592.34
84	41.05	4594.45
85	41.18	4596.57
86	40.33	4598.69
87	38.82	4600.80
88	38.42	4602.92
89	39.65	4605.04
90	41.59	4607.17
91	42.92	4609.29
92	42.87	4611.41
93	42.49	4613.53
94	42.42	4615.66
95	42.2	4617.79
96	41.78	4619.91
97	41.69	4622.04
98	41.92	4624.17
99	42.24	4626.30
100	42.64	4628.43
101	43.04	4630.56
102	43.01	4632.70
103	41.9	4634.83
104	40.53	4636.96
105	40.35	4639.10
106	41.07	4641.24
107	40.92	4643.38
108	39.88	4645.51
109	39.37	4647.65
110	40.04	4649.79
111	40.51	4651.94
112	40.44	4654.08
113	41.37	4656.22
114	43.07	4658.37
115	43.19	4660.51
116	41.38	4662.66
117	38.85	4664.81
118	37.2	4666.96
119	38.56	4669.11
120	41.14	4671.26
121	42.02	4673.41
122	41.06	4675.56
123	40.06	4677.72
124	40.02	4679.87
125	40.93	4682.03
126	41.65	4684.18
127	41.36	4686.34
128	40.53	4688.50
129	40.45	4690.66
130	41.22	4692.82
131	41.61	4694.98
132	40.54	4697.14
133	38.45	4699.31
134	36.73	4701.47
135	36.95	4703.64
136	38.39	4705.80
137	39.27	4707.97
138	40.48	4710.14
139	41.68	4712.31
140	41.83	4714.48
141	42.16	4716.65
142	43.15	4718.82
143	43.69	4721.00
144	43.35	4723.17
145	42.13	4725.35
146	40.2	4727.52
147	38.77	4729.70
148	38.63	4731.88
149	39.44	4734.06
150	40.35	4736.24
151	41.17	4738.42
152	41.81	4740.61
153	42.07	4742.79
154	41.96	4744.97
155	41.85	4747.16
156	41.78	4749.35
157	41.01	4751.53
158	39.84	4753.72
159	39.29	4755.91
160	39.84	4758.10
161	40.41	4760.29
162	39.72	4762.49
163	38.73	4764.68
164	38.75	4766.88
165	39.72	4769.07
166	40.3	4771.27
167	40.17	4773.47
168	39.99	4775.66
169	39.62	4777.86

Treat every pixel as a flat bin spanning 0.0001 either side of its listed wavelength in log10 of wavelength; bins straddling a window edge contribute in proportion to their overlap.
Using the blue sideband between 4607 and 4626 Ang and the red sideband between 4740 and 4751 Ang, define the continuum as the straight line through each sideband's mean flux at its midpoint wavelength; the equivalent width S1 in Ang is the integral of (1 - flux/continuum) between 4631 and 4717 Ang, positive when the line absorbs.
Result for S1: 3.23 Ang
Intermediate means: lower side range 42.2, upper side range 41.9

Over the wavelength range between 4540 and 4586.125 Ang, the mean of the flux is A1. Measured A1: 40.5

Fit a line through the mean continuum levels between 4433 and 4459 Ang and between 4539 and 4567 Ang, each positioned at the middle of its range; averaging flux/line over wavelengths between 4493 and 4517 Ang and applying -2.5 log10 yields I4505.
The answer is -0.09 mag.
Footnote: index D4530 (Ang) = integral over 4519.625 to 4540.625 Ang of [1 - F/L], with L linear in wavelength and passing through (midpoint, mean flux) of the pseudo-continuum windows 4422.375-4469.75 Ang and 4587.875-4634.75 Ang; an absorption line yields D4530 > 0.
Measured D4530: 0.70 Ang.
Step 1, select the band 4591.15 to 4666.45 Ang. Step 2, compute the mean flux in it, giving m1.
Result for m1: 41.2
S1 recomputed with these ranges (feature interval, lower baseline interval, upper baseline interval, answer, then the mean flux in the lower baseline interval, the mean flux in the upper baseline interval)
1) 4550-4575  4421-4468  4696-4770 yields -3.68 Ang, 33.2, 40.4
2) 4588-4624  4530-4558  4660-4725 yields -1.95 Ang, 38.2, 40.6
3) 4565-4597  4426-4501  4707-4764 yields -2.83 Ang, 35.2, 41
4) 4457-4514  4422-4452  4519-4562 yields -1.96 Ang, 34.3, 38.1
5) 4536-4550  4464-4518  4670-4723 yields 0.23 Ang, 38.5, 40.7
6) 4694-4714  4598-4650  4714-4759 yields 0.87 Ang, 41.3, 41.2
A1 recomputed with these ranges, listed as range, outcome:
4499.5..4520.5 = 40.7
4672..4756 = 40.7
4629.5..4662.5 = 41.2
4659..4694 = 40.6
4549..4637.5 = 41.3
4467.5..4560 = 38.4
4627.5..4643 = 41.7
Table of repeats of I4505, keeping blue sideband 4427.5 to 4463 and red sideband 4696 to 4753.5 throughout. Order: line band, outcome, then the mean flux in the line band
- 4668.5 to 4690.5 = -0.036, 40.8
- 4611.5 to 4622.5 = -0.121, 42.2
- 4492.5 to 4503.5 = -0.154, 39.8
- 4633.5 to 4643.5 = -0.073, 41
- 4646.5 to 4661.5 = -0.064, 41.1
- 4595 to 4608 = -0.074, 40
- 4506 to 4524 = -0.144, 40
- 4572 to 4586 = -0.108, 40.6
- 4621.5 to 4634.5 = -0.118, 42.4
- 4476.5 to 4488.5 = -0.089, 37.1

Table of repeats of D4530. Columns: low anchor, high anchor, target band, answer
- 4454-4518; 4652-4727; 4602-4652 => -2.3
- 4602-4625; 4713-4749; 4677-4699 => 0.4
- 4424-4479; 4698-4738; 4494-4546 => -4.4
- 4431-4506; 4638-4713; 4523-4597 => -3.3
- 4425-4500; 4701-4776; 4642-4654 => -0.5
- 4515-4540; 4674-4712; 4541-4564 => -1.8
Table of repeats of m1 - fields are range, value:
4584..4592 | 41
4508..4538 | 37.4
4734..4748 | 41.4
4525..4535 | 34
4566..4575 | 41.7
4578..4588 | 40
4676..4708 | 39.9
